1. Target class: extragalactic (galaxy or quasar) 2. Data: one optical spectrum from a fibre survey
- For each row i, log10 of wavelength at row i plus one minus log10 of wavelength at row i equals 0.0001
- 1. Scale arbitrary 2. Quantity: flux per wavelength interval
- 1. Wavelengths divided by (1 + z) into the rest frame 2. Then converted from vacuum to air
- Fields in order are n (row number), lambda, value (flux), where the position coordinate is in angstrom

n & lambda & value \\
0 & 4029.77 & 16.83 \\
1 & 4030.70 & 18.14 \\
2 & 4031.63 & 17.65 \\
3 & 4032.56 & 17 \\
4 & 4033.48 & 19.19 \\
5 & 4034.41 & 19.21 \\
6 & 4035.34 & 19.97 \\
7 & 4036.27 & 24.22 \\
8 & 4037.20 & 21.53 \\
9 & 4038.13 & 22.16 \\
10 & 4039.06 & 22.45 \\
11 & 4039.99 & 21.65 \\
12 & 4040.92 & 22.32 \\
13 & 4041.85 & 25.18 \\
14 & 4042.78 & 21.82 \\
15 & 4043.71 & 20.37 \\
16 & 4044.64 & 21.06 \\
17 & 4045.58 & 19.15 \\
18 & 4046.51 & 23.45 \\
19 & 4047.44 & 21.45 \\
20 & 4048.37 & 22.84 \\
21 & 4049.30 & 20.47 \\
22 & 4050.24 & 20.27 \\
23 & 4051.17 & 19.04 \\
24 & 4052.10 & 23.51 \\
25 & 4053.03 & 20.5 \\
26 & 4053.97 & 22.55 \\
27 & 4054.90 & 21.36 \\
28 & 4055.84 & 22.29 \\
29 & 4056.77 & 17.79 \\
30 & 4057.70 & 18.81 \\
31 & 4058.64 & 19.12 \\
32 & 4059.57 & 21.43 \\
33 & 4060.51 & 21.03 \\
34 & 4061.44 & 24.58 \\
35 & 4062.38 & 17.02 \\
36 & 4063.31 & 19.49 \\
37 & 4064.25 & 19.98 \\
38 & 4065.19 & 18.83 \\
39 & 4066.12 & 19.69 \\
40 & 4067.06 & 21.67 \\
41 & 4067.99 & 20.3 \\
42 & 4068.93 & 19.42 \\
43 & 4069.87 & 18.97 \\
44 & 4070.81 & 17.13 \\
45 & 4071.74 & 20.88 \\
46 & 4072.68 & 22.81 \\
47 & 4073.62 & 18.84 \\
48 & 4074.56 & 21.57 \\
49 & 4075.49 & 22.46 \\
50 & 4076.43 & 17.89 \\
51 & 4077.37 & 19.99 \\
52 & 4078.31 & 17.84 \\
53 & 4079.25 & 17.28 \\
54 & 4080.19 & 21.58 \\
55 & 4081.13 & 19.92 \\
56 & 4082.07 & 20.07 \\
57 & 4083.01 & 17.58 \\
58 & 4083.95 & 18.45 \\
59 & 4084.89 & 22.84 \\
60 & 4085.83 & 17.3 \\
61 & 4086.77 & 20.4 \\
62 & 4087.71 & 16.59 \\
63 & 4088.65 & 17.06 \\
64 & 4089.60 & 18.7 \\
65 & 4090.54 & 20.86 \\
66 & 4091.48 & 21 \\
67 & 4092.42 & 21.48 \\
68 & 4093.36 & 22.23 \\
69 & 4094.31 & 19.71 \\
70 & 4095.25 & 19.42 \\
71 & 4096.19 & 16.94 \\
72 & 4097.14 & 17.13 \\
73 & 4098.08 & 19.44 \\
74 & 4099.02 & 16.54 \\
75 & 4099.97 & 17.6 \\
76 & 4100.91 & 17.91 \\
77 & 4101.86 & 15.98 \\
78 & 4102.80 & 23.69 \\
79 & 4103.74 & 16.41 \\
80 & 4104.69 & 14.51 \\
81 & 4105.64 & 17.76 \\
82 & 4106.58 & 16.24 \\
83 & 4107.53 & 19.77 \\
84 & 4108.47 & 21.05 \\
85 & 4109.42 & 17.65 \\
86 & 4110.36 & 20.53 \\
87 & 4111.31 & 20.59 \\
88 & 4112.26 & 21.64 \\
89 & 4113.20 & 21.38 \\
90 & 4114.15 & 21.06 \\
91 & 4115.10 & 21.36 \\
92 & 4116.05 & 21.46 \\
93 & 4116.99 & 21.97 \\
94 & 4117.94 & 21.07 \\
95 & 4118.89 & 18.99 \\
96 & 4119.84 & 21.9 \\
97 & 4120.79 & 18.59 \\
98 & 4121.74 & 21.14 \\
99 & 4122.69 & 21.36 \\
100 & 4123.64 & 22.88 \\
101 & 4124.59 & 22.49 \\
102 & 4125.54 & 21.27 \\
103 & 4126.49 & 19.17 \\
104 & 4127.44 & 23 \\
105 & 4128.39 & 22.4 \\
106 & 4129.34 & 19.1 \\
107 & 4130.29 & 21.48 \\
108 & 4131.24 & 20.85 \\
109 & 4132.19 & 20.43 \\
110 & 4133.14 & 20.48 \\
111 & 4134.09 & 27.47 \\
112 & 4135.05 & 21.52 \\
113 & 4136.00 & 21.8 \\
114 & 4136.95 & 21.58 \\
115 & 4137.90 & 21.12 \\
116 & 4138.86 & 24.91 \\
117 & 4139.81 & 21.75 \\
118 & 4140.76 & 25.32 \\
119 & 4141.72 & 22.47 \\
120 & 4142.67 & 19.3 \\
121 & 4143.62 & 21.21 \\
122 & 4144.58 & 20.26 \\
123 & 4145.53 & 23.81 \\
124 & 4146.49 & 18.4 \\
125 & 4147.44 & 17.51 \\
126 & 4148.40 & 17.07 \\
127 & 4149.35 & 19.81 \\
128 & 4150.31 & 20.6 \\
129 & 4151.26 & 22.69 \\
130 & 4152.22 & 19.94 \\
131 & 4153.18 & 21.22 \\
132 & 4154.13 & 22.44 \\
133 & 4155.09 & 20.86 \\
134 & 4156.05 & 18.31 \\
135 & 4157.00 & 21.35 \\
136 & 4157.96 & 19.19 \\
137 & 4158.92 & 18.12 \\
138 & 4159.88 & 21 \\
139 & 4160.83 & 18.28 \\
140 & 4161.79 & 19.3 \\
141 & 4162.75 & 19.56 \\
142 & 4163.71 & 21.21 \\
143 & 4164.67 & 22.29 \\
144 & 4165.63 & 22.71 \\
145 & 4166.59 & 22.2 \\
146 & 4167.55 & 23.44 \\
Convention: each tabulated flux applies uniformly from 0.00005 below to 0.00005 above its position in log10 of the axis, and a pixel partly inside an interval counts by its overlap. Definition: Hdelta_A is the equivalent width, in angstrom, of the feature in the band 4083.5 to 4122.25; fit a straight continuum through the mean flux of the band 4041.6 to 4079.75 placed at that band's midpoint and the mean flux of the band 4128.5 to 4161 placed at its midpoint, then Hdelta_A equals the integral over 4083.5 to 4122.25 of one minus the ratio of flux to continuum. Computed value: 2.4 angstrom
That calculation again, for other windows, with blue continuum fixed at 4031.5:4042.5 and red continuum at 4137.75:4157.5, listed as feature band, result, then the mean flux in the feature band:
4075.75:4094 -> 1.40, 19.5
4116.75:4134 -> -0.13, 21.2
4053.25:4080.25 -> 1.34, 20.1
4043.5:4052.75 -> -0.01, 21.2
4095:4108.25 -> 2.02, 17.8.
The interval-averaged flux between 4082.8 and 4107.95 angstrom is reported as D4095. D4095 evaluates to 18.7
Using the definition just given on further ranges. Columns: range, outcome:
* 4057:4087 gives 19.8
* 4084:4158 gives 20.3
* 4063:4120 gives 19.5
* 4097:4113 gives 18.6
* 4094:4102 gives 17.9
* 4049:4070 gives 20.4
